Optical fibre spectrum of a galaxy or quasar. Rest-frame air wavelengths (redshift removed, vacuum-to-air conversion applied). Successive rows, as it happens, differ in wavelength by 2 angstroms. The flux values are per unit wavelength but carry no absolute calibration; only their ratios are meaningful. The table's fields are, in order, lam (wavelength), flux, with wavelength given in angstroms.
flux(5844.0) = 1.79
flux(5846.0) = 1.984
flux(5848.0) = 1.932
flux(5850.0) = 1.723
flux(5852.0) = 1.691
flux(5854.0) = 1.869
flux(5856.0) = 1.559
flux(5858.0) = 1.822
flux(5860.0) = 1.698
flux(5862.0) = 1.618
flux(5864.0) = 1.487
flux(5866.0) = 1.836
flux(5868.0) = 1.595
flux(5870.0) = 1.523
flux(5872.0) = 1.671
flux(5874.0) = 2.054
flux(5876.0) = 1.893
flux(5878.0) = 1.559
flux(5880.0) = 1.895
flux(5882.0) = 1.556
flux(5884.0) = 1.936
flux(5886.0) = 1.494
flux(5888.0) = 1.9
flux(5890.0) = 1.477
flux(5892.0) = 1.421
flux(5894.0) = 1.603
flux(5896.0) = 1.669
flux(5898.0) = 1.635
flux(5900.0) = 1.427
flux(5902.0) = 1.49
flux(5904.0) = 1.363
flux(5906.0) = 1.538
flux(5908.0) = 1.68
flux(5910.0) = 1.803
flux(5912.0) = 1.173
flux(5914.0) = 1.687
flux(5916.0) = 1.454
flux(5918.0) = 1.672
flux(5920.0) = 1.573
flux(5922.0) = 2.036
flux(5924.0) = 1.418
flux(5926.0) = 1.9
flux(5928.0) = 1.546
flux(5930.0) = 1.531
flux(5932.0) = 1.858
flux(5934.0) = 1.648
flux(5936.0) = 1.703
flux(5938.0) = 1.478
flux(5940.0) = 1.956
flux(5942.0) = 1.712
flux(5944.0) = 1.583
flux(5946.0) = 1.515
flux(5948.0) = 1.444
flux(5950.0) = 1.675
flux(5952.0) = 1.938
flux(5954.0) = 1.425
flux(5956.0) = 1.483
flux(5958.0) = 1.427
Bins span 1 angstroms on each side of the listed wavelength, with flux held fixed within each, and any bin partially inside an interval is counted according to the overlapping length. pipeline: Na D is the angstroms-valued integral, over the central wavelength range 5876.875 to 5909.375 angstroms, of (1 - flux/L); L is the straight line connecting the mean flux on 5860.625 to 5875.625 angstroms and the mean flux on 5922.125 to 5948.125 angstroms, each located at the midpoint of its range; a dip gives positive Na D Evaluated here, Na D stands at 1.4 angstroms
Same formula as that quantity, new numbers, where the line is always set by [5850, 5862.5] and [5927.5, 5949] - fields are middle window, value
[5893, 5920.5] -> 1.84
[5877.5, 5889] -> -0.29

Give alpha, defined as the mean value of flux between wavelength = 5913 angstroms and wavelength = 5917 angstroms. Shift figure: 1.57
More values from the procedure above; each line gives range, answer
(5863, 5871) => 1.61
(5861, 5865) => 1.55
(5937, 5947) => 1.65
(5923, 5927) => 1.66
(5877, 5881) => 1.73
